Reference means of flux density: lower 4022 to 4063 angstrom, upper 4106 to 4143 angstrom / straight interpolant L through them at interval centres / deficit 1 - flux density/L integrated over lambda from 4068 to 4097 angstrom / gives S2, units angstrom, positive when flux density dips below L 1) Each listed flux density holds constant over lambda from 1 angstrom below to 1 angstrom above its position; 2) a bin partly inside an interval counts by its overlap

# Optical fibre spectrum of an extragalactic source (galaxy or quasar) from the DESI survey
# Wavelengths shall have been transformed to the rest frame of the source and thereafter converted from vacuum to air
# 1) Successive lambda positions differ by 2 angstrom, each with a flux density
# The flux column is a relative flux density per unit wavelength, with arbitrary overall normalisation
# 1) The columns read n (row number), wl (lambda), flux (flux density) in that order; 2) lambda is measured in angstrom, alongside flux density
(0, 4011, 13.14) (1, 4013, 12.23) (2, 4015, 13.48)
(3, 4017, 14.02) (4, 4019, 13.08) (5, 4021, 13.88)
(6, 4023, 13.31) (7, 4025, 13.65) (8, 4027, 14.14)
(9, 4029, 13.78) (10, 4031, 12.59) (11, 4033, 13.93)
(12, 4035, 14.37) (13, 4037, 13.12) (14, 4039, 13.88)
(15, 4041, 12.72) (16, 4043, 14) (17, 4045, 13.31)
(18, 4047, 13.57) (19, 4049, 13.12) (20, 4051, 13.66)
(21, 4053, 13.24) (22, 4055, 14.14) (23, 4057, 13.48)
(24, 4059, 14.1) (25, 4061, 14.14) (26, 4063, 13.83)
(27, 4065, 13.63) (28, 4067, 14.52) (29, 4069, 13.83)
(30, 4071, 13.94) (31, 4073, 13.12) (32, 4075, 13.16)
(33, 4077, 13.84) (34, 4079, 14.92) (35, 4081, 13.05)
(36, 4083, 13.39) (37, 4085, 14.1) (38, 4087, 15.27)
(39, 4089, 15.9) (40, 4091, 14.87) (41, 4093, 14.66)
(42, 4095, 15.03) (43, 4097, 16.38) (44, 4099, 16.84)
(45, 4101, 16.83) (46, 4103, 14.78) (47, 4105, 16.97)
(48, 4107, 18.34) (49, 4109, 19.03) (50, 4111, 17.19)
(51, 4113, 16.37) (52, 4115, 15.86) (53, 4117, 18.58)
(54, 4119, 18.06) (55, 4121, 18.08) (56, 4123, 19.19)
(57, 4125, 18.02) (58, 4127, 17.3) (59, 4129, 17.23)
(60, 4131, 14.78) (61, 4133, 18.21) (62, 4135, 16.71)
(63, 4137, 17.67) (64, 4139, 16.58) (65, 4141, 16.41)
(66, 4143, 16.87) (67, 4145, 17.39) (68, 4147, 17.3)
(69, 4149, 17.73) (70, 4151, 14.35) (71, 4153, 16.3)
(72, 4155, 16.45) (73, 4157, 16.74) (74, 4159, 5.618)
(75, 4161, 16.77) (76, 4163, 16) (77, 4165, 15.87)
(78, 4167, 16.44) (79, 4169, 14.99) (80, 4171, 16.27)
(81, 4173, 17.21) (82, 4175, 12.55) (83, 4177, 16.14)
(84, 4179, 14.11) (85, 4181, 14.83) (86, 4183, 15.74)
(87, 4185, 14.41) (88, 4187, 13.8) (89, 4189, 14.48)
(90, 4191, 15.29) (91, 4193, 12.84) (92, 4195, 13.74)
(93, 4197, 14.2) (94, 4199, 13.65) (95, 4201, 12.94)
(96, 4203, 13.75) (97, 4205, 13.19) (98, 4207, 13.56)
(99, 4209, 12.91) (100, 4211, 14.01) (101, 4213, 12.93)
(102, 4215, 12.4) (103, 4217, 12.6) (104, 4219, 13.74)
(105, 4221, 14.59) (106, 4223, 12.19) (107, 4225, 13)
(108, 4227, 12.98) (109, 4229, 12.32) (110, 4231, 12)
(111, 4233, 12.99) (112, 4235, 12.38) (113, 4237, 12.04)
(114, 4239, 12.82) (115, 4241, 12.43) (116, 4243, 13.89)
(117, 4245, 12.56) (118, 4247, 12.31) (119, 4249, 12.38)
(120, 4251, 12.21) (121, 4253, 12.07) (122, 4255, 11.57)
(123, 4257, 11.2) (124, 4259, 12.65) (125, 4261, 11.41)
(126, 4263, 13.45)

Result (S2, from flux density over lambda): 2.2 angstrom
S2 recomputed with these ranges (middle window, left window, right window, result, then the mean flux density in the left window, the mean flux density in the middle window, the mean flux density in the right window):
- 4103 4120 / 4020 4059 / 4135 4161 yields -2.58 angstrom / 13.6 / 17.4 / 15.9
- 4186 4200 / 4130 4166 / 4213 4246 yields 0.23 angstrom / 16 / 14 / 12.8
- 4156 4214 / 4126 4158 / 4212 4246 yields 1.91 angstrom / 16.8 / 14.3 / 12.8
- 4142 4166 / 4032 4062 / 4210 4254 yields -4.52 angstrom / 13.7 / 15.6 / 12.8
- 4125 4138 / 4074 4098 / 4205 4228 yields -2.77 angstrom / 14.5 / 17.1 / 13.2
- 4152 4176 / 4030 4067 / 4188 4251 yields -3.28 angstrom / 13.6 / 15.1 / 13.1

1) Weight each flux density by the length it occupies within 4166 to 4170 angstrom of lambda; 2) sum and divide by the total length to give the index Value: 15.7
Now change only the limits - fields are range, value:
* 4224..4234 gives 12.7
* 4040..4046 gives 13.3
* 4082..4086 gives 13.7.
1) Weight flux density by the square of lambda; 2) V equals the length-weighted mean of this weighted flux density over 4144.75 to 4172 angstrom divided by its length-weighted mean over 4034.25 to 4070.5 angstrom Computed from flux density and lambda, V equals 1.2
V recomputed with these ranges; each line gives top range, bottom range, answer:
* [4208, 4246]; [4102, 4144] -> 0.79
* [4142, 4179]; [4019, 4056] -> 1.22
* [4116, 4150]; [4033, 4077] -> 1.32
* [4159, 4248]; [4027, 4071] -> 1.08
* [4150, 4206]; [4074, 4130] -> 0.93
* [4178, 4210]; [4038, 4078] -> 1.09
